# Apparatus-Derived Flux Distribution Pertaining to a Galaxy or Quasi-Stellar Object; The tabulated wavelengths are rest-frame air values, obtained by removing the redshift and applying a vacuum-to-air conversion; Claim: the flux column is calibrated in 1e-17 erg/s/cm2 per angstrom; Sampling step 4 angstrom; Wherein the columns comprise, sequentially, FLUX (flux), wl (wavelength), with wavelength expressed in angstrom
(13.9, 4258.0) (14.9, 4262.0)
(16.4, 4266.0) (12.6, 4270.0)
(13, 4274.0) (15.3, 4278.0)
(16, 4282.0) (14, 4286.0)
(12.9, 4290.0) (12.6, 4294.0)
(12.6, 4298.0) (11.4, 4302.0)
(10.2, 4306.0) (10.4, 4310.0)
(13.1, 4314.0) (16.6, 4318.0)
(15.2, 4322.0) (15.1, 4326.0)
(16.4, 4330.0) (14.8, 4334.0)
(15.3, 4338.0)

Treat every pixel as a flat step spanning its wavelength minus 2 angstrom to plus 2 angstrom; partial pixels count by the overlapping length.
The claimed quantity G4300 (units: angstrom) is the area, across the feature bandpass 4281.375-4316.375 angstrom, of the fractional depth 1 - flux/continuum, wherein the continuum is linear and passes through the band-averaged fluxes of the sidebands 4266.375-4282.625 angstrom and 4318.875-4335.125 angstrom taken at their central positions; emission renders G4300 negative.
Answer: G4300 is 5.5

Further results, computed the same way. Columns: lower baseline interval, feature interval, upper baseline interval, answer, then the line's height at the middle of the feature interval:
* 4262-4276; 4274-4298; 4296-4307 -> -2.2 angstrom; 12.8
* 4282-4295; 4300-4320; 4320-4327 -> 3.1 angstrom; 14.6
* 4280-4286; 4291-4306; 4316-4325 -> 3.4 angstrom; 15.5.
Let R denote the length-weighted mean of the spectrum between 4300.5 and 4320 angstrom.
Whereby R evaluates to 12.4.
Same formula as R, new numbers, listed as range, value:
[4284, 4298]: 13.1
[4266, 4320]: 13.3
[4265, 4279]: 14.1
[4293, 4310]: 11.5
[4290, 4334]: 13.4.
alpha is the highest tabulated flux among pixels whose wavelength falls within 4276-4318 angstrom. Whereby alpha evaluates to 16.6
